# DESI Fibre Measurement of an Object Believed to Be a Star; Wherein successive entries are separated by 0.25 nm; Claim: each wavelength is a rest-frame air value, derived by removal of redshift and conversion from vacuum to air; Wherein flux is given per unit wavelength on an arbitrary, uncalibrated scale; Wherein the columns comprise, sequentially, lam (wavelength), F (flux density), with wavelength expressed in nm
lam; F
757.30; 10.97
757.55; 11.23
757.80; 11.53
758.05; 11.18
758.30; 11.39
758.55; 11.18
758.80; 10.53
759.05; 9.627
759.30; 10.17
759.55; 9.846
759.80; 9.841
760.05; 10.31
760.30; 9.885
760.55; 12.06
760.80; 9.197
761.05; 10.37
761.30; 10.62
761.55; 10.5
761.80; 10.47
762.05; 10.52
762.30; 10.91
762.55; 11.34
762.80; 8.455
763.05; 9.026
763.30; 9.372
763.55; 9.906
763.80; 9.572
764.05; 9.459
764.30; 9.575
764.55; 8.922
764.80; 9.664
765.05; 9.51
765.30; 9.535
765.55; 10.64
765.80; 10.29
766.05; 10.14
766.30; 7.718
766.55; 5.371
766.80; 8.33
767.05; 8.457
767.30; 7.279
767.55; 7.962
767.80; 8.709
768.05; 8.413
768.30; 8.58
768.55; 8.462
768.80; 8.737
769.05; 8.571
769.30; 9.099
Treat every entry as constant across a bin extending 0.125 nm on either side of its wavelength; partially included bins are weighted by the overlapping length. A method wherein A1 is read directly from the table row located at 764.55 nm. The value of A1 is 8.922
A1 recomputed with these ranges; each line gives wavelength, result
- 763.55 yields 9.906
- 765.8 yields 10.29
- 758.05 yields 11.18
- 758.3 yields 11.39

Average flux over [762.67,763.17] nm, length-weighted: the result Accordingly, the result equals 8.76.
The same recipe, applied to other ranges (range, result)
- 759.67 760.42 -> 10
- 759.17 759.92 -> 9.95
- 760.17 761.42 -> 10.4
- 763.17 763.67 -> 9.63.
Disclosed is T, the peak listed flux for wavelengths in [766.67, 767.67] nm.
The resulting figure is 8.457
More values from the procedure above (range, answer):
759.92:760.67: 12.06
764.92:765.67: 10.64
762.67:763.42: 9.372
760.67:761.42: 10.62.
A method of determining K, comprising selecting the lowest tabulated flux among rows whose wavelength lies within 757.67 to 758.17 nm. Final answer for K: 11.18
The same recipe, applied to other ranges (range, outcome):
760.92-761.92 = 10.37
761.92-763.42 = 8.455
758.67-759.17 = 9.627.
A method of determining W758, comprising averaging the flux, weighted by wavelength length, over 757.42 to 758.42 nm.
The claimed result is 11.3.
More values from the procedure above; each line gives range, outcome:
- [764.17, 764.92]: 9.39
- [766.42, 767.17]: 7.38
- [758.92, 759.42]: 9.9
